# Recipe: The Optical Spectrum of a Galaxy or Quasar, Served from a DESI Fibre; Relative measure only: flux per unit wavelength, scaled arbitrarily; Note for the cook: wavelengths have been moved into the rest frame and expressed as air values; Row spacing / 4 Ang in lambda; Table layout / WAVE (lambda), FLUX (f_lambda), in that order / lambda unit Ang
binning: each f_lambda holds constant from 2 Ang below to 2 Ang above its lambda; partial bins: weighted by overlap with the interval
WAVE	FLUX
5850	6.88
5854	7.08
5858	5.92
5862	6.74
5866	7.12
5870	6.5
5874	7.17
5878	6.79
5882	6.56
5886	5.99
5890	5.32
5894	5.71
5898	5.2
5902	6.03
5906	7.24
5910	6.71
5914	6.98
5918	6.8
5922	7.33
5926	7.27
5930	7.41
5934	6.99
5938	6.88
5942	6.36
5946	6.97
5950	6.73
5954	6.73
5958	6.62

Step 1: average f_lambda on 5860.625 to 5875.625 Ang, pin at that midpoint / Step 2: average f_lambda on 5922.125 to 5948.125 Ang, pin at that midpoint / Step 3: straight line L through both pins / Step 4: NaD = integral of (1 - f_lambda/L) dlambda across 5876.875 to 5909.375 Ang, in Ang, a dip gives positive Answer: 3.8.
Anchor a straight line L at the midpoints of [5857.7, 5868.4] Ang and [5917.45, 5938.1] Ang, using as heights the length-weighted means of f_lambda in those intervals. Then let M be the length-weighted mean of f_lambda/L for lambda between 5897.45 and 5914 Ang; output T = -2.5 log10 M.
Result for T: 0.085 mag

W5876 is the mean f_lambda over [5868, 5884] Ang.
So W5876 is 6.75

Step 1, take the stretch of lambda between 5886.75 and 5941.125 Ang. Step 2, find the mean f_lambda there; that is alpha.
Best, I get 6.59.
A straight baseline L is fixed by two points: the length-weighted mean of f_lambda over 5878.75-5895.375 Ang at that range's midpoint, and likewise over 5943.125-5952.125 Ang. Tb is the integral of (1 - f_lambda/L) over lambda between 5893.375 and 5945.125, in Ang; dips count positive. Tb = -2.4 Ang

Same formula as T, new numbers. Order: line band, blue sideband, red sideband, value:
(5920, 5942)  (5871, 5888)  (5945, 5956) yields -0.06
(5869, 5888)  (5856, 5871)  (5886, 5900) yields -0.10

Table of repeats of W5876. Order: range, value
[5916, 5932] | 7.2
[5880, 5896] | 5.9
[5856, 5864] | 6.33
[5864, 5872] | 6.81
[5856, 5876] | 6.69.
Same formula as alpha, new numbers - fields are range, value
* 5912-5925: 7.05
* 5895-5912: 6.26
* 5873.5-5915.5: 6.3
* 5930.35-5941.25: 6.94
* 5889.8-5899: 5.45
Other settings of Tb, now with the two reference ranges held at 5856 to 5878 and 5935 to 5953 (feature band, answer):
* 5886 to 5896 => 1.6 Ang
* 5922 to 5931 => -0.8 Ang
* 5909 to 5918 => -0.2 Ang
